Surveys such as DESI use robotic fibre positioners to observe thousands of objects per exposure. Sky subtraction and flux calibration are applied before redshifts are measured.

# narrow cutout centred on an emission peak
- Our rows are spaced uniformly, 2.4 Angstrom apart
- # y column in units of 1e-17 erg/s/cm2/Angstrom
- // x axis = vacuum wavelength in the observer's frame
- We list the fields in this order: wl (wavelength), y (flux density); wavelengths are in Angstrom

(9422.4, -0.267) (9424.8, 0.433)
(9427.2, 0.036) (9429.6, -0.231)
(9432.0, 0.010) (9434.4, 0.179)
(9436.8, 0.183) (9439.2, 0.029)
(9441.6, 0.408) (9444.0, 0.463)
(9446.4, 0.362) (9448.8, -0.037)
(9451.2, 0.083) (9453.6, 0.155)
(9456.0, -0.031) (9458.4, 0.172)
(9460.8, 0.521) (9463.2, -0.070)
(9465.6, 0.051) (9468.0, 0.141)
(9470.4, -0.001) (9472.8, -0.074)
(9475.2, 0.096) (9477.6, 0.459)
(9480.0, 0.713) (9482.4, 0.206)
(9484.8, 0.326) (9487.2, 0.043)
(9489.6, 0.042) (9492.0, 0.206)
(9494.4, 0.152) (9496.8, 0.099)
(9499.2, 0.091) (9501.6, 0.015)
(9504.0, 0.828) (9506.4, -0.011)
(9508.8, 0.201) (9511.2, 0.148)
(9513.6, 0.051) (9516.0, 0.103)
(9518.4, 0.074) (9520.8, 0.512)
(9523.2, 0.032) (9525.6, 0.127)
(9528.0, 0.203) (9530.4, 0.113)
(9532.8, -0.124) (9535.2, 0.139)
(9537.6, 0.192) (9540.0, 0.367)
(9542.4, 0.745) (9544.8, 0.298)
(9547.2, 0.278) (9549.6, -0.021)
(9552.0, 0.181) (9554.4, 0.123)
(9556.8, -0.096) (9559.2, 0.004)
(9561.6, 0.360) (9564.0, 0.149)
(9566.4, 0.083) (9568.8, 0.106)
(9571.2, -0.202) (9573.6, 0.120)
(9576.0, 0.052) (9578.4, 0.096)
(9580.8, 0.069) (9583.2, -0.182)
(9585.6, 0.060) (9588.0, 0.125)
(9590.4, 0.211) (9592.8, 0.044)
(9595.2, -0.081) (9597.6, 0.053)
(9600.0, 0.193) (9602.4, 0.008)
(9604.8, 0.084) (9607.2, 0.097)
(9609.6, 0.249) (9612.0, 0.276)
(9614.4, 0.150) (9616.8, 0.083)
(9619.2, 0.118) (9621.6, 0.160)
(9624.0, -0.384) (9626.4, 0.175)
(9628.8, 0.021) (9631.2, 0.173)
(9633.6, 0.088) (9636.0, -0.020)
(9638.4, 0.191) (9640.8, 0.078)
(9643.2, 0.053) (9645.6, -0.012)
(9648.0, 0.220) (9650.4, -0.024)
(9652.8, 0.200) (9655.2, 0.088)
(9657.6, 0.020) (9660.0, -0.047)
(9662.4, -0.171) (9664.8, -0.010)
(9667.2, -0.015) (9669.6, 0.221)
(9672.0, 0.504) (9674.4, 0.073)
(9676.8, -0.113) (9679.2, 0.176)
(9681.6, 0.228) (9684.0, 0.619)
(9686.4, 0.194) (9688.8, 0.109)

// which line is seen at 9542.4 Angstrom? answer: H-gamma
